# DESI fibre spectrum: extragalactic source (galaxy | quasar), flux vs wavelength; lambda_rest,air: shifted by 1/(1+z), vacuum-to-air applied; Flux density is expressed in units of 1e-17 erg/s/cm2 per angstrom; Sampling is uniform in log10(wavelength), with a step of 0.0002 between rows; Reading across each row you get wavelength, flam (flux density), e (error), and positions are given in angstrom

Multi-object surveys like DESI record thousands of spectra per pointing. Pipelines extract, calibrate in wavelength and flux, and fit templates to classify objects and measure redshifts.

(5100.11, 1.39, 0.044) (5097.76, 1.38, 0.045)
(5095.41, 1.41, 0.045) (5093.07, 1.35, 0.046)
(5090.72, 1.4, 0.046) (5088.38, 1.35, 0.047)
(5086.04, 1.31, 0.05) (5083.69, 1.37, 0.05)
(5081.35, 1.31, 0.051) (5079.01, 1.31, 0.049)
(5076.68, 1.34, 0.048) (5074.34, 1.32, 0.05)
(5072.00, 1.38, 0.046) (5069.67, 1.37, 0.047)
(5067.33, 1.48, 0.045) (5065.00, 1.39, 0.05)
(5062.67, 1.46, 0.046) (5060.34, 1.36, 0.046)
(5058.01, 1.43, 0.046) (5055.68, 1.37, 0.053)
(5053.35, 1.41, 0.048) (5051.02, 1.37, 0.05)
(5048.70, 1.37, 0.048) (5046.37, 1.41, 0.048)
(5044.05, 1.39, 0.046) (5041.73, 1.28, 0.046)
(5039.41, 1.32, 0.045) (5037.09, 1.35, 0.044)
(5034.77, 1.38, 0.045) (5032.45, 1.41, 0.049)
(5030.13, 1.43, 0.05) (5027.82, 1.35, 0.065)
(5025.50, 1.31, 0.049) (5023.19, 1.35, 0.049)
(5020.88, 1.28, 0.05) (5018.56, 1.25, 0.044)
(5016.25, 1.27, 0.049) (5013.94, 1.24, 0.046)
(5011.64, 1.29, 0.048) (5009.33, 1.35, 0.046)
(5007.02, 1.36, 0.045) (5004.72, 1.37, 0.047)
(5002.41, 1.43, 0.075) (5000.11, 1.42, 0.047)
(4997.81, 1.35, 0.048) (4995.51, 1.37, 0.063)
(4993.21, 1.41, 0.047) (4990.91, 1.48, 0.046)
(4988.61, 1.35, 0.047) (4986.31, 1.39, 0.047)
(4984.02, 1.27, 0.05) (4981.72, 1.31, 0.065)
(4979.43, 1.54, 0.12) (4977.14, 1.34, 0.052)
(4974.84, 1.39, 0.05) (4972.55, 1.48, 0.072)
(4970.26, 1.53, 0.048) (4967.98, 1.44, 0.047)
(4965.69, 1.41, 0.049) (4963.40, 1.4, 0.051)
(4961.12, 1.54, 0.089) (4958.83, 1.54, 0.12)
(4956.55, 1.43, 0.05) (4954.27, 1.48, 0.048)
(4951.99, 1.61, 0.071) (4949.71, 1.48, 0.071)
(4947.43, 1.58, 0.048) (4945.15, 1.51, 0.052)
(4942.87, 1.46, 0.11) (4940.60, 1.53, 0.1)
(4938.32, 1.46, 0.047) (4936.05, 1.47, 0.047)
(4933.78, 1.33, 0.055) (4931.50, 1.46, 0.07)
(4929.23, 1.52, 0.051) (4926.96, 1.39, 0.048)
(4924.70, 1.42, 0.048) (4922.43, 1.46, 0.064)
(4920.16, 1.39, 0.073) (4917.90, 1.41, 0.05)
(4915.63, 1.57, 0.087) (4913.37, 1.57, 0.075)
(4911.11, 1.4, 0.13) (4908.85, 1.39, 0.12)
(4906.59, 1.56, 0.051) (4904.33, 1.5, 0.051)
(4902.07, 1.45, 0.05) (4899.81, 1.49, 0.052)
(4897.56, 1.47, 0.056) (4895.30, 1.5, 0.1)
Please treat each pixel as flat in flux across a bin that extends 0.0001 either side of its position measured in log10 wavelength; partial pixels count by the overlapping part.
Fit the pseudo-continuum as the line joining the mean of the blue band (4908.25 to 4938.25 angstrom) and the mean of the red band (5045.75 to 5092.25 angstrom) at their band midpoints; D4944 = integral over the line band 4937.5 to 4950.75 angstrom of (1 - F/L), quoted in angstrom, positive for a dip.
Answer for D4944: -0.63 angstrom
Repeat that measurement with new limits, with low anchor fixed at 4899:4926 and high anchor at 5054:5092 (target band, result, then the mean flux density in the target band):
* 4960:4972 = -0.2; 1.47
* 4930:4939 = 0.1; 1.43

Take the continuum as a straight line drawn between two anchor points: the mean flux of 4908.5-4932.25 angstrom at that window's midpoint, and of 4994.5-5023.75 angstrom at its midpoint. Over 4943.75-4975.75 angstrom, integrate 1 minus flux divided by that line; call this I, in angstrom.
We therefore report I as -2.0 angstrom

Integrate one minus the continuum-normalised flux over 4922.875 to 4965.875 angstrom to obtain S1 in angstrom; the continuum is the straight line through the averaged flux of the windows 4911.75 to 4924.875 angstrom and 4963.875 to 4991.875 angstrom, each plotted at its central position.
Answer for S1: -1.0 angstrom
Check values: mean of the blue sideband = 1.47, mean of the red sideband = 1.41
